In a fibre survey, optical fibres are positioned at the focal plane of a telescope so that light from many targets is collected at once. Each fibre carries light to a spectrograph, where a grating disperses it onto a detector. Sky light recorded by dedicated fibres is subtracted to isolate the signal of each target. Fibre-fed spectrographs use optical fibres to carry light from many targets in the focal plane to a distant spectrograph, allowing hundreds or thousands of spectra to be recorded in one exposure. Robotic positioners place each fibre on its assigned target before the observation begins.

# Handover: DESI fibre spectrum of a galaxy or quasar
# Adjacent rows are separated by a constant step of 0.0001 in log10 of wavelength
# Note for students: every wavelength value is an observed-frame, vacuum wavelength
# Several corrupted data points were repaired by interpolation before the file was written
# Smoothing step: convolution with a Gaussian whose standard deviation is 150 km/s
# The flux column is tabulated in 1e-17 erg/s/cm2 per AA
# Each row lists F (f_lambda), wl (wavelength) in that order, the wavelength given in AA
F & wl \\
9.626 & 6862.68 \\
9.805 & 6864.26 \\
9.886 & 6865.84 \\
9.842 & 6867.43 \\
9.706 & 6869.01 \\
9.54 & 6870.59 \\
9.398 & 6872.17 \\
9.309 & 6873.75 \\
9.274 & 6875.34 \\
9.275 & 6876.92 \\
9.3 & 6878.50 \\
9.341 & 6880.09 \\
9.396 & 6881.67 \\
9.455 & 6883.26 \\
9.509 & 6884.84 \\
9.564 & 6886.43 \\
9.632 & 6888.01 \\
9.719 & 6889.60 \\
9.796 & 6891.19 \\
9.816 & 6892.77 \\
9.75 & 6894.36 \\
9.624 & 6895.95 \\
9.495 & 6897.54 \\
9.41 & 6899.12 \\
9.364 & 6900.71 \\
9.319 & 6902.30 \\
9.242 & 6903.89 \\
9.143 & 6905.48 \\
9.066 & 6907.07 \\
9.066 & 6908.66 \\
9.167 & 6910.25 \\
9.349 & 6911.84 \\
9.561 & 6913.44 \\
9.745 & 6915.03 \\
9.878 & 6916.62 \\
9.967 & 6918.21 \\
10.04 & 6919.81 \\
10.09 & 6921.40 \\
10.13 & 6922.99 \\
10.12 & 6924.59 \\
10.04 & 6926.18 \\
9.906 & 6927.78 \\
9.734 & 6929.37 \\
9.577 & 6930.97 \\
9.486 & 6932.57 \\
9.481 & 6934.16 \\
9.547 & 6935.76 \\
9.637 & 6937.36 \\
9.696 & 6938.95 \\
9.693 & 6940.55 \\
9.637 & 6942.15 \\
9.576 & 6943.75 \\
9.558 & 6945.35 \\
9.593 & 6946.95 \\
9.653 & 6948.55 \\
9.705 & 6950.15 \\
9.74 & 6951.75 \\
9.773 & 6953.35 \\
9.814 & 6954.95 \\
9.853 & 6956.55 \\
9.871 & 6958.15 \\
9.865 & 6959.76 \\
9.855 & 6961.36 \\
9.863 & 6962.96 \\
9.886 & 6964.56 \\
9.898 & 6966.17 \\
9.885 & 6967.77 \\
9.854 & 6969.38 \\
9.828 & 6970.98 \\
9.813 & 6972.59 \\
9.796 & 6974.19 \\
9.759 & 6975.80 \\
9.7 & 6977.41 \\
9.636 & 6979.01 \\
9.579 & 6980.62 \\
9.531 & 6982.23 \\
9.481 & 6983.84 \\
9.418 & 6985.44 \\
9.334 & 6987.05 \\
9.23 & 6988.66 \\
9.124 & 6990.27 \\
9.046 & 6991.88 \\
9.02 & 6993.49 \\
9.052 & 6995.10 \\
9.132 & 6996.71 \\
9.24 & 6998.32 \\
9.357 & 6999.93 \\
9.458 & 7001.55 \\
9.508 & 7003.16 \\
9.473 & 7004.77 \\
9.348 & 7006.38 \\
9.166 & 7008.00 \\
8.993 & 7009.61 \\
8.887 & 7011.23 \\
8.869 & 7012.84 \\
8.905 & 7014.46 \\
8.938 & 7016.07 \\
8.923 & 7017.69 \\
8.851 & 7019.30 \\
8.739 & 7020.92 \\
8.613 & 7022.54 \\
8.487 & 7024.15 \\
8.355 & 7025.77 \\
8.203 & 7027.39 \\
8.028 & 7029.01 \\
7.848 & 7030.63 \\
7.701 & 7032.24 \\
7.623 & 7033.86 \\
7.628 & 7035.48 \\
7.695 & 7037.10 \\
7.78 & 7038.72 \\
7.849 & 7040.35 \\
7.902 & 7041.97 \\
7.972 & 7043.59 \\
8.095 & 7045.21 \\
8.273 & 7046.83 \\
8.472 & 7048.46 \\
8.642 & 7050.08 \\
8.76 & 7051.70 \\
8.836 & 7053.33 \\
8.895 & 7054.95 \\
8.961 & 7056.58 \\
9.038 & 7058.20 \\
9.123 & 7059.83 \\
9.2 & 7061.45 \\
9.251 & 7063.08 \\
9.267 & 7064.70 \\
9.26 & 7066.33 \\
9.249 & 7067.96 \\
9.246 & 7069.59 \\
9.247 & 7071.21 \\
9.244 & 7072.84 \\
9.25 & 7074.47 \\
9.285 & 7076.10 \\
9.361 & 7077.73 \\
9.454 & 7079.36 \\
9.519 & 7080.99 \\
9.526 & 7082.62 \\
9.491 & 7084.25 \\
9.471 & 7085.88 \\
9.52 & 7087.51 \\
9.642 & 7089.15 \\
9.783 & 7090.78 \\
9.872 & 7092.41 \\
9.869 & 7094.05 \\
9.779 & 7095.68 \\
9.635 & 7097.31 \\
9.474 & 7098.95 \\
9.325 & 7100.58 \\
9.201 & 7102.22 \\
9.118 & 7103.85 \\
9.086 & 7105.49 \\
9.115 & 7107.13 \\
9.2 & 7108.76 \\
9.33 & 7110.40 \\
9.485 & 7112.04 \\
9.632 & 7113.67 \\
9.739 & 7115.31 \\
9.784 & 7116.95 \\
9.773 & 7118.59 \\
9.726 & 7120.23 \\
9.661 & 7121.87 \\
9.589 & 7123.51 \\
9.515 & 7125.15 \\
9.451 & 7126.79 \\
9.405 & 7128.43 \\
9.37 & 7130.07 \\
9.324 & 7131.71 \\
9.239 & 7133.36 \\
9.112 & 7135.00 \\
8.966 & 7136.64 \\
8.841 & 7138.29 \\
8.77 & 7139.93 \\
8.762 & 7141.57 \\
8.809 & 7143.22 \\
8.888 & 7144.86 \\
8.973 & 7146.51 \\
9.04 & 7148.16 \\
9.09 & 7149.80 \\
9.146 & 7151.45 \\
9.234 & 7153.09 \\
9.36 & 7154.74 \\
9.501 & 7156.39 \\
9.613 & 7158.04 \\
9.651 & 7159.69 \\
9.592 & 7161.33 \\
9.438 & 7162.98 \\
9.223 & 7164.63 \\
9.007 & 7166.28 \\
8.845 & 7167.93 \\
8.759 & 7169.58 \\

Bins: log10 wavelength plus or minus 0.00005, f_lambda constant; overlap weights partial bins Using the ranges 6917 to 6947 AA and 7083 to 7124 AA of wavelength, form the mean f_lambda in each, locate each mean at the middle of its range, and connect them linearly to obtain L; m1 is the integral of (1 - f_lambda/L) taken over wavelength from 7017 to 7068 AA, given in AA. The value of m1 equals 6.06 AA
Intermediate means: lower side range 9.77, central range 8.47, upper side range 9.53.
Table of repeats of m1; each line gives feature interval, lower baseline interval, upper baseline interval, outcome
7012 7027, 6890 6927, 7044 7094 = 0.94 AA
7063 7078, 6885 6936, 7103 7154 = 0.15 AA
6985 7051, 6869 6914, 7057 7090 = 4.96 AA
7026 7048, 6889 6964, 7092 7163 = 3.65 AA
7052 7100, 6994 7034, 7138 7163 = -2.09 AA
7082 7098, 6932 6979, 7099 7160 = -0.46 AA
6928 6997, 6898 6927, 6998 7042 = -3.71 AA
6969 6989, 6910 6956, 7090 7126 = 0.12 AA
